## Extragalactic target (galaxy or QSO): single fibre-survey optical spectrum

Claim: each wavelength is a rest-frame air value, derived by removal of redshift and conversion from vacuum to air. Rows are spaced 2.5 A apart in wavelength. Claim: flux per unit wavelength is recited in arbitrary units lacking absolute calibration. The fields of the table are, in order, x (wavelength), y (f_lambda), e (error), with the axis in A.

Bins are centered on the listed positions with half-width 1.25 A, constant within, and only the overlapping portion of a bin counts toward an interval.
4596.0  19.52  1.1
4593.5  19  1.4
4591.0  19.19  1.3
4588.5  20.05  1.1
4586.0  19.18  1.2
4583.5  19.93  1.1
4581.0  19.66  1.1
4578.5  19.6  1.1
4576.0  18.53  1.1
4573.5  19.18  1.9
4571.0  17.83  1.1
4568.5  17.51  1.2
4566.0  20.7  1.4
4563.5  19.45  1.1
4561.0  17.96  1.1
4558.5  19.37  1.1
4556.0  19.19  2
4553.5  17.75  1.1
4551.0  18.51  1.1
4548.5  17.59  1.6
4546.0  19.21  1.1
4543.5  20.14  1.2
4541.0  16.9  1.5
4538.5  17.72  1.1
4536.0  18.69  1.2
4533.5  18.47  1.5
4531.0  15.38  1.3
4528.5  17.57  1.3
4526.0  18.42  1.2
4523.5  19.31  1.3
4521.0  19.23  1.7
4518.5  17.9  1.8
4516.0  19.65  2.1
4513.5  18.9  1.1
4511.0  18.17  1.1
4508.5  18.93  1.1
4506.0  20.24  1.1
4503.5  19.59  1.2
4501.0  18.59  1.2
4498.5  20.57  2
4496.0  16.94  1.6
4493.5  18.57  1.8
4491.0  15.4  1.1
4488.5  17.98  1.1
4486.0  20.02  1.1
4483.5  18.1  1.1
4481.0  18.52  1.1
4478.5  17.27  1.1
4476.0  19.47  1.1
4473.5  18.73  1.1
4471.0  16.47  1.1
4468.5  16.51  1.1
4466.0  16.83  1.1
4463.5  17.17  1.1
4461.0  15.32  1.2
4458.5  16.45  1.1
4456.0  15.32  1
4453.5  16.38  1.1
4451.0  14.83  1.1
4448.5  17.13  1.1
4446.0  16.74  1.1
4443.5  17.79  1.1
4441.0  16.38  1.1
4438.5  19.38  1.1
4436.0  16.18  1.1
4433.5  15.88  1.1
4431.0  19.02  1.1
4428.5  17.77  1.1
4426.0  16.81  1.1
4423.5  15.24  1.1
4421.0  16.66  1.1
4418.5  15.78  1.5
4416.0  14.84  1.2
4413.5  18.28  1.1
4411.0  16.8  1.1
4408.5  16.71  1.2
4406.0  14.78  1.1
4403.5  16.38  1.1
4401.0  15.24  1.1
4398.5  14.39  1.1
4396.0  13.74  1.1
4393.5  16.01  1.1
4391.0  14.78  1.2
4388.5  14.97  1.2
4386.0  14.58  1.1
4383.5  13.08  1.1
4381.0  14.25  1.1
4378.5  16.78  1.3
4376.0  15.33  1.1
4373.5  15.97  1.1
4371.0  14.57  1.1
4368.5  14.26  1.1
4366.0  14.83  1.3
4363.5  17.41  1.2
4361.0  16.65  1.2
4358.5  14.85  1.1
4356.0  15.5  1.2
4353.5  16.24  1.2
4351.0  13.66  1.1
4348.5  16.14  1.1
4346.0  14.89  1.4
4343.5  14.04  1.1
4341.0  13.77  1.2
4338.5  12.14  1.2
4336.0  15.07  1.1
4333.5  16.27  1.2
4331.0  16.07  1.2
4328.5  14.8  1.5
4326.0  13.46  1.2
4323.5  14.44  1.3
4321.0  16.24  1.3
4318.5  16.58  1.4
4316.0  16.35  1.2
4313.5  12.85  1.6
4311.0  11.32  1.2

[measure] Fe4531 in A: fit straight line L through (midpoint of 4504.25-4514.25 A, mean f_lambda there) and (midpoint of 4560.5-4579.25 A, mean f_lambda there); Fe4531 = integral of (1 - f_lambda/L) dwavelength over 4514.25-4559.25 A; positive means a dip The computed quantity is 1.4 A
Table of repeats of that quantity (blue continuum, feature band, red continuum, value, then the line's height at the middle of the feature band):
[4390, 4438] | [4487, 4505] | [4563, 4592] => -0.6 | 17.7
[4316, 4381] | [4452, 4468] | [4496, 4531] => 1.3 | 17.6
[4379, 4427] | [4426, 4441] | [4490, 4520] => -1.0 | 16.4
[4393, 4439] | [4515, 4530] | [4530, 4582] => -0.5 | 18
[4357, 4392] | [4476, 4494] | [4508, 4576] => -0.7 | 17.4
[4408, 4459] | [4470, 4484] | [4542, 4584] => -0.5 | 17.4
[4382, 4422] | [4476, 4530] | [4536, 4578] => -3.3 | 17.5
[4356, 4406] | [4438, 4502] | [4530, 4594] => -1.8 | 16.9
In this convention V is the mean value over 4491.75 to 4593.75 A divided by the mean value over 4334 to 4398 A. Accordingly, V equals 1.3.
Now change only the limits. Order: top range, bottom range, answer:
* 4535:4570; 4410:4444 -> 1.10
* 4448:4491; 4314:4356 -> 1.14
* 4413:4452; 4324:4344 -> 1.16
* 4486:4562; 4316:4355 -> 1.23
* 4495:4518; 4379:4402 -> 1.30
